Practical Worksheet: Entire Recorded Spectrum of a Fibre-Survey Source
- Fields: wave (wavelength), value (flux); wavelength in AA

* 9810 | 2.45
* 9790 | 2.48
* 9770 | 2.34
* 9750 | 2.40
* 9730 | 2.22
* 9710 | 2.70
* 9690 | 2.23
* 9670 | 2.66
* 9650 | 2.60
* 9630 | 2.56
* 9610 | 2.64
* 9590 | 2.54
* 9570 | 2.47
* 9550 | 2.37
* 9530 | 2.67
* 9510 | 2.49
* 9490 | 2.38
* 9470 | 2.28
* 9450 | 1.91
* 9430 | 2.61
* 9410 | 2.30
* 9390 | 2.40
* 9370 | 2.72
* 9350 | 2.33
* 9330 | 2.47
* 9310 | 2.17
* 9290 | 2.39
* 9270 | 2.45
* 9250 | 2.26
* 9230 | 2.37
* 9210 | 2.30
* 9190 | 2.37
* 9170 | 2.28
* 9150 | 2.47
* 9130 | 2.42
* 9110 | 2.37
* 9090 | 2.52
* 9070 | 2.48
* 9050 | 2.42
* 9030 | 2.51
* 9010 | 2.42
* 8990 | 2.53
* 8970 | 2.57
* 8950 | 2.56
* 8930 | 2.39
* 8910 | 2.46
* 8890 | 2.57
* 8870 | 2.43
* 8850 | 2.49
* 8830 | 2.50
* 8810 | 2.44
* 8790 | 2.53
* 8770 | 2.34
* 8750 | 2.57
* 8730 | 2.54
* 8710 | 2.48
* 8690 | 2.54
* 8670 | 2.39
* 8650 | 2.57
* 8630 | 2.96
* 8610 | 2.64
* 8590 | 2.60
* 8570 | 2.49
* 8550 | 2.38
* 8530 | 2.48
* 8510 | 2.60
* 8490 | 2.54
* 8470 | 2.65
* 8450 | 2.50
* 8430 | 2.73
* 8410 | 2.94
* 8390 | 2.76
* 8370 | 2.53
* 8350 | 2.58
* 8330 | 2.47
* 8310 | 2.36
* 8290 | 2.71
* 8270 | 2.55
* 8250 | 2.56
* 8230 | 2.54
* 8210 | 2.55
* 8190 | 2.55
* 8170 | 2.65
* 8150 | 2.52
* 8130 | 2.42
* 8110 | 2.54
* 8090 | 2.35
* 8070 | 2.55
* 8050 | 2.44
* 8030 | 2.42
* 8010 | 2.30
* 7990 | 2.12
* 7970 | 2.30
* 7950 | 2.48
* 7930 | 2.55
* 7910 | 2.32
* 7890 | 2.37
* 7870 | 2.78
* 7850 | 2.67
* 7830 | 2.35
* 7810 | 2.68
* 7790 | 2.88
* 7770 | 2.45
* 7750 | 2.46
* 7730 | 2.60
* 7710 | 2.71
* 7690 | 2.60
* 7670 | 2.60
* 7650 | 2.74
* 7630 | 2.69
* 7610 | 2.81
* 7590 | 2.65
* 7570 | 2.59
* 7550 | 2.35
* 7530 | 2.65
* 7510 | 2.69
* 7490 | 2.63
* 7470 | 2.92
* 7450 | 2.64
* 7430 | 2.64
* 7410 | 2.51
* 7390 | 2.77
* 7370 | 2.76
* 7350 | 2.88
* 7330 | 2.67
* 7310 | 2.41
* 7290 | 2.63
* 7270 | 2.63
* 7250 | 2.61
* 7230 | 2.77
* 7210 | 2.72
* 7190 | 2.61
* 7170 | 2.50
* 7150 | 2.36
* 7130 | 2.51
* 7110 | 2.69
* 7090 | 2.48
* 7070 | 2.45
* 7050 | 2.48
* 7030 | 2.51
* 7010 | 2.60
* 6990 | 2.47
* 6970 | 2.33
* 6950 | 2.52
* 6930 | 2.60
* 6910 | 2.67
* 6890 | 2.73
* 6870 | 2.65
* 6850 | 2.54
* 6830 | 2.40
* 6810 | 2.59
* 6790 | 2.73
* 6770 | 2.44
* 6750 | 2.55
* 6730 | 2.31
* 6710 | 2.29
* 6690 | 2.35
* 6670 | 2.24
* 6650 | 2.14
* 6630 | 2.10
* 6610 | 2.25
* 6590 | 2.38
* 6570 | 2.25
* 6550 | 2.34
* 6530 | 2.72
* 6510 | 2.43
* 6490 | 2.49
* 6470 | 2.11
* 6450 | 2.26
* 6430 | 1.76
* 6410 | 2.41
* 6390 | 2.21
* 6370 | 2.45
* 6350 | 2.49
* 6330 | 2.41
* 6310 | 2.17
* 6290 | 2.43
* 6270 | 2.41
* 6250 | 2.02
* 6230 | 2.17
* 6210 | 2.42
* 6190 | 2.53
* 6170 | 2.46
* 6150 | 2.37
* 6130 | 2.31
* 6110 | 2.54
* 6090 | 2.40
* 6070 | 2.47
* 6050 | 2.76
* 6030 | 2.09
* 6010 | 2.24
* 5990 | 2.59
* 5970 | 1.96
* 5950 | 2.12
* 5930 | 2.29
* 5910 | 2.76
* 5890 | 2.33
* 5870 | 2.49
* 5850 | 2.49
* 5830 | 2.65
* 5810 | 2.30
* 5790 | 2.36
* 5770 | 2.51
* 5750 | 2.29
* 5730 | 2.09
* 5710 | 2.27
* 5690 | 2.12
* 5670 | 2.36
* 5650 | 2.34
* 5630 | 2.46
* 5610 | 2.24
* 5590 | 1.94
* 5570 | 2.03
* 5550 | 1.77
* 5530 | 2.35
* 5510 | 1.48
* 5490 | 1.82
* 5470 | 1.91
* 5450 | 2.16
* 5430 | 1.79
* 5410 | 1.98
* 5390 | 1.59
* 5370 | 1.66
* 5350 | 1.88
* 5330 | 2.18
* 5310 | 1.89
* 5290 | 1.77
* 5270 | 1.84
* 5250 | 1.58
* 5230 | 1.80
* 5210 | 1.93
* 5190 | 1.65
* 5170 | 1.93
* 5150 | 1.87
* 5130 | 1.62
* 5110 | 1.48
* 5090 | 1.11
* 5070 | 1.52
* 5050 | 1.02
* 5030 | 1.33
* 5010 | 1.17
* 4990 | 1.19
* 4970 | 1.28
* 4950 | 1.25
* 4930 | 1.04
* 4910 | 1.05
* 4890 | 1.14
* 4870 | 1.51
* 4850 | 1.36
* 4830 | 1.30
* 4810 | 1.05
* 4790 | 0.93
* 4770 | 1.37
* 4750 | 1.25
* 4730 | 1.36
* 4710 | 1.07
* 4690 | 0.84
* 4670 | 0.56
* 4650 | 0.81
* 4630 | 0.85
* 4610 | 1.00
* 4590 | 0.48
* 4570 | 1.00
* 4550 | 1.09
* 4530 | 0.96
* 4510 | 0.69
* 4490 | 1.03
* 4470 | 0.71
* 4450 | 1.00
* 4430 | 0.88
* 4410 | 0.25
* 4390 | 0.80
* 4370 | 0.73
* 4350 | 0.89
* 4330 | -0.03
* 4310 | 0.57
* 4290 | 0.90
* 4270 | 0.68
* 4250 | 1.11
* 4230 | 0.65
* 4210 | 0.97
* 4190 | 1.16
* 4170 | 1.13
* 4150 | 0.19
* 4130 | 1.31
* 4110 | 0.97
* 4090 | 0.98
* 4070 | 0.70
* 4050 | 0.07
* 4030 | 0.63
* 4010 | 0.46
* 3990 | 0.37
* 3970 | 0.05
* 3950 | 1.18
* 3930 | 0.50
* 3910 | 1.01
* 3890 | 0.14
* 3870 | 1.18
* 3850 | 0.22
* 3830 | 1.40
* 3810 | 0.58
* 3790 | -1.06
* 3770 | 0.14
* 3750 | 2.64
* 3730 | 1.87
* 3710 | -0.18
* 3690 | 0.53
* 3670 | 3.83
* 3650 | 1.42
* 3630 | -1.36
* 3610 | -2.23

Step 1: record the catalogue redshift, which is 0.28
